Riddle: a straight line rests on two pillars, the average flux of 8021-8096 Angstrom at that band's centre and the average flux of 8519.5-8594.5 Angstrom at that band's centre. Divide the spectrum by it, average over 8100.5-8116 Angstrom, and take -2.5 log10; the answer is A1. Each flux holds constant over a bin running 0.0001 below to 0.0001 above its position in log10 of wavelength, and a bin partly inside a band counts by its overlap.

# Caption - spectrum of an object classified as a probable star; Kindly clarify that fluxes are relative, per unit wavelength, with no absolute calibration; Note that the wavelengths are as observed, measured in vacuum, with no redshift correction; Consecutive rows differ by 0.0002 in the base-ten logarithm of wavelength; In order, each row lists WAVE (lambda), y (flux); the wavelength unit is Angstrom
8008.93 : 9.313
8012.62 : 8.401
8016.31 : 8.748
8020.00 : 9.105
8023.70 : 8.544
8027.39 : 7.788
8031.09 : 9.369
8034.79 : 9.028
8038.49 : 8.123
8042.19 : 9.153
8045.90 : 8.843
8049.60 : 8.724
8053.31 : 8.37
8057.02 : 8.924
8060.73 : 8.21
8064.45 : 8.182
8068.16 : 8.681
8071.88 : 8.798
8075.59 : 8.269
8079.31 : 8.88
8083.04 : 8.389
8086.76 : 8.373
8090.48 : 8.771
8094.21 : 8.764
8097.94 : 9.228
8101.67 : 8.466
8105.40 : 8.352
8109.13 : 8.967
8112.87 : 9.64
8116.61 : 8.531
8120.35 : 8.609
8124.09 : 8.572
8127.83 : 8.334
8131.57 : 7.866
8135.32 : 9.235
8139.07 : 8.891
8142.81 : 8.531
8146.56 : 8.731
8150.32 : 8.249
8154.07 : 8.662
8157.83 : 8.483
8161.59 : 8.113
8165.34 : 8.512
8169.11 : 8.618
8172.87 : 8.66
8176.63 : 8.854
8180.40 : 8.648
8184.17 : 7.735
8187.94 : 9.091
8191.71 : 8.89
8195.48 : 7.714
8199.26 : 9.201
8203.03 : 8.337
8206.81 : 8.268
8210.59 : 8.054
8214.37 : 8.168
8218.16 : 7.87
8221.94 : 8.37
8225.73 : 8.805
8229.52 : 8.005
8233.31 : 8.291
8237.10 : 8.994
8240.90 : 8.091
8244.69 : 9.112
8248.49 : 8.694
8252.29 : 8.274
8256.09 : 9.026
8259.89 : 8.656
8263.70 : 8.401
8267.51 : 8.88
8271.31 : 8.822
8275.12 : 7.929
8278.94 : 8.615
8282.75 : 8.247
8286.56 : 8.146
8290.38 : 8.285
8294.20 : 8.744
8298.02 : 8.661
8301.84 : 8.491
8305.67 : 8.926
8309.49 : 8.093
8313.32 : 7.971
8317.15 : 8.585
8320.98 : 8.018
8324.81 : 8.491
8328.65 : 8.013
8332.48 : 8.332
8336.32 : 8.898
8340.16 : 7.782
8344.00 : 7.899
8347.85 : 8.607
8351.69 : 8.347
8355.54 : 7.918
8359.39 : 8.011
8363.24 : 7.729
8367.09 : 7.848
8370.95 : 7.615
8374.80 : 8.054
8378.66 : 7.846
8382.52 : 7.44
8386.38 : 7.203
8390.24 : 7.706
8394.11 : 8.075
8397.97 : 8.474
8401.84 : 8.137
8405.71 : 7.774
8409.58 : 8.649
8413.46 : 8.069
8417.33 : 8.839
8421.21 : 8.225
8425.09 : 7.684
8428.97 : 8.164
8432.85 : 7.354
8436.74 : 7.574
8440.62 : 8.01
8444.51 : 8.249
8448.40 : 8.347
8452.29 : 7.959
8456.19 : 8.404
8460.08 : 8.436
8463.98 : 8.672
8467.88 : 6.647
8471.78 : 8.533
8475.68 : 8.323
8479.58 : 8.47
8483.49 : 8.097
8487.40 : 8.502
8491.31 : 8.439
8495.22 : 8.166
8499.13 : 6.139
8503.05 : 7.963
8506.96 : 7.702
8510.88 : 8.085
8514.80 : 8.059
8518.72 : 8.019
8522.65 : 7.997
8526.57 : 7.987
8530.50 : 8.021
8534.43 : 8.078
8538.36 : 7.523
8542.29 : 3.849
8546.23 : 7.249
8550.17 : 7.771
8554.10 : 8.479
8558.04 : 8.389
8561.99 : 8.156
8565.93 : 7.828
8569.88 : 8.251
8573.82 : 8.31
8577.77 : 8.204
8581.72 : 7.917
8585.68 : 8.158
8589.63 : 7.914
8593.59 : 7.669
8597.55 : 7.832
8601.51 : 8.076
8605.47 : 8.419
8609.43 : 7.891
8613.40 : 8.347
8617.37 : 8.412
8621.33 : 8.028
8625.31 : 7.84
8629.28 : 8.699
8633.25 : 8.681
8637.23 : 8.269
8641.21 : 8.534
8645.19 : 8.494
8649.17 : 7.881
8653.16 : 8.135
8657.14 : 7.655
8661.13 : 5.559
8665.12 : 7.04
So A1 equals -0.04 mag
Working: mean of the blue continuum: 8.61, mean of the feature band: 8.85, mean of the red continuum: 7.78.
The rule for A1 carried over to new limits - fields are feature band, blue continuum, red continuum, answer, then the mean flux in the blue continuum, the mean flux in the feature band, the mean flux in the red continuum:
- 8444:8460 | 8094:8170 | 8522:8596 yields -0.037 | 8.63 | 8.26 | 7.77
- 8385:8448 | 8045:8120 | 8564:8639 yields 0.040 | 8.66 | 8.03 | 8.14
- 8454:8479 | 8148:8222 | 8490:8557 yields -0.058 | 8.43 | 8.18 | 7.62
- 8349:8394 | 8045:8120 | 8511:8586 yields 0.043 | 8.66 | 7.82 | 7.8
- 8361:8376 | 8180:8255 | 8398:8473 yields 0.053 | 8.43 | 7.81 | 8.1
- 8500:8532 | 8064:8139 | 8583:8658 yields 0.046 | 8.66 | 7.92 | 8.16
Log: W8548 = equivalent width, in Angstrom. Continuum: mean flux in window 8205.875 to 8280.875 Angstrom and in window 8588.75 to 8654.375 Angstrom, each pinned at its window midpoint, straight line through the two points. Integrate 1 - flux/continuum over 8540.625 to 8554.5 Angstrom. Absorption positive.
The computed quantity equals 2.6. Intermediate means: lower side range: 8.47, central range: 6.72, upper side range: 8.19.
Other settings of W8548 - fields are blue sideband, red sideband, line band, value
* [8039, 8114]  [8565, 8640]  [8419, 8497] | 1.7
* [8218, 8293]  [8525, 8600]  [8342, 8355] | 0.0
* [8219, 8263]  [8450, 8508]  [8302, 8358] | 0.5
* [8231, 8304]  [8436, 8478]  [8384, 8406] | 1.0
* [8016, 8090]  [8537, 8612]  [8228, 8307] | -2.4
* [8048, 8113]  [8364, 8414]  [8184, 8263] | -1.7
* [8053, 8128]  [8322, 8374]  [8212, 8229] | 0.2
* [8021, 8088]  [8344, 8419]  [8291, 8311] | -1.0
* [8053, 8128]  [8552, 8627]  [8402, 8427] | 0.3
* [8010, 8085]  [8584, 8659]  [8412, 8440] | 1.1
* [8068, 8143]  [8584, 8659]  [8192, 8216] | 0.7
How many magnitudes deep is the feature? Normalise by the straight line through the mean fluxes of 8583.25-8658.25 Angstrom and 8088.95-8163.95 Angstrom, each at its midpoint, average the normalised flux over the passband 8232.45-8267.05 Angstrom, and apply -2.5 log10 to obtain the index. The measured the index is -0.01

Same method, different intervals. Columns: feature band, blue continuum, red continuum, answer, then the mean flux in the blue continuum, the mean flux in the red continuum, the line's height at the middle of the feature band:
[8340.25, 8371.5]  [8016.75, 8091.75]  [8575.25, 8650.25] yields 0.05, 8.63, 8.18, 8.38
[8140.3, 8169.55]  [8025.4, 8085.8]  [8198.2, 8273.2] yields 0.01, 8.6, 8.51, 8.55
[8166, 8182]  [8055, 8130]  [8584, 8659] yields -0.01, 8.64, 8.16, 8.57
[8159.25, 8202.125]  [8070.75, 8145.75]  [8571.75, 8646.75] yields 0.01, 8.67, 8.19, 8.6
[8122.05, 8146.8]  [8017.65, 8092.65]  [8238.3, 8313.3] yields 0.00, 8.63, 8.52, 8.59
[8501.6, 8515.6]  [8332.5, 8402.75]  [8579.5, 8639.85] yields 0.02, 7.98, 8.15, 8.08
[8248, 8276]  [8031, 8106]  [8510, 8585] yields -0.04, 8.65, 7.8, 8.31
